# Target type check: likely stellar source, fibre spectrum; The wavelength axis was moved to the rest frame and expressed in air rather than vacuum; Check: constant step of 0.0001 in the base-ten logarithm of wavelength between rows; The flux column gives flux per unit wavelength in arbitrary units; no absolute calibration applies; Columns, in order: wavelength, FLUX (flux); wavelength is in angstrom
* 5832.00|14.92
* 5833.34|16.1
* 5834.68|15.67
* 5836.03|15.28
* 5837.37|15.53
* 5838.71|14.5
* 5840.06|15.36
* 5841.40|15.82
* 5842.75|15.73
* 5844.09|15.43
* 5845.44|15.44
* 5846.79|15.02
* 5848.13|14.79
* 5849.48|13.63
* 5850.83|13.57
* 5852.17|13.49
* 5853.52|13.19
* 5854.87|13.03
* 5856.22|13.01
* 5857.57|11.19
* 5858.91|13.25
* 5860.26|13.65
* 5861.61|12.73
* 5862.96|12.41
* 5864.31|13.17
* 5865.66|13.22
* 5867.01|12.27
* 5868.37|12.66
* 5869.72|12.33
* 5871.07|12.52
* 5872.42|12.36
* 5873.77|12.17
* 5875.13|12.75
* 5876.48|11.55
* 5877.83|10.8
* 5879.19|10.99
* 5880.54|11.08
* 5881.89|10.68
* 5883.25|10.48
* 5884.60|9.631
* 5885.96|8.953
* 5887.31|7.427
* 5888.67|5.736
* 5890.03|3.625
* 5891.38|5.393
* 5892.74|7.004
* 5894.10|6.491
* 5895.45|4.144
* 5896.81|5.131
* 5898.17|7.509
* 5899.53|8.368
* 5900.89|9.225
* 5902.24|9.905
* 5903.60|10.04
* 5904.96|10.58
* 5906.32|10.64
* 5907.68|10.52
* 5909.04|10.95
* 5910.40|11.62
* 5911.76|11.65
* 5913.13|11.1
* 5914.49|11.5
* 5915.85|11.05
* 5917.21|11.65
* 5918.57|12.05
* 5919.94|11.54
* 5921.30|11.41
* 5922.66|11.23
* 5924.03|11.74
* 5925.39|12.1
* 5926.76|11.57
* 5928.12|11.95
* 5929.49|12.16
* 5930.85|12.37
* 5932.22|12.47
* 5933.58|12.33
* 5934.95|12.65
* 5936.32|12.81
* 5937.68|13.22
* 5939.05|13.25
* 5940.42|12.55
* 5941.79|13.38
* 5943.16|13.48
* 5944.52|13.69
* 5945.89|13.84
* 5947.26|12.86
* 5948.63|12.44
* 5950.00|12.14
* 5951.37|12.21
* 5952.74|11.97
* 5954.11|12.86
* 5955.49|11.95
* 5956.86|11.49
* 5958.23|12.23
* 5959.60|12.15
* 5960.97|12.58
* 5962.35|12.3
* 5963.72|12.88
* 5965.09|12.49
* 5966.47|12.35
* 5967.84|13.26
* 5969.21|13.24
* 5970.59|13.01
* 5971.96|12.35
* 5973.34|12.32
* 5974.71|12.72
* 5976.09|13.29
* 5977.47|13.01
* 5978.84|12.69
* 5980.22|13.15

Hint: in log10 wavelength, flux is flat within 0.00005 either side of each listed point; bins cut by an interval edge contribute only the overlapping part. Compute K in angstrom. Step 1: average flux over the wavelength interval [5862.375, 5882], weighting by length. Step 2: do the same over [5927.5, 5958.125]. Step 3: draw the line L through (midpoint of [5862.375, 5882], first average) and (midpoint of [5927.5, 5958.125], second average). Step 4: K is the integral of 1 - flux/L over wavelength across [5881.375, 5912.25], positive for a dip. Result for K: 9.6 angstrom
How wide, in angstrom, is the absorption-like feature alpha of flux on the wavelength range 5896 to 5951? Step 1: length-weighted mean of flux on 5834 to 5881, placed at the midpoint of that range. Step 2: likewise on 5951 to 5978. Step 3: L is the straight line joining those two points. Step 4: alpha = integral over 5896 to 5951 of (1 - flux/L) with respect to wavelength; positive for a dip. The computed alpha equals 5.8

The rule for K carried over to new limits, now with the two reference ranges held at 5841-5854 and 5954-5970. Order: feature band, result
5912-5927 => 1.9 angstrom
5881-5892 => 4.8 angstrom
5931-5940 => 0.1 angstrom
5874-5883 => 1.7 angstrom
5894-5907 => 5.1 angstrom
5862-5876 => 1.6 angstrom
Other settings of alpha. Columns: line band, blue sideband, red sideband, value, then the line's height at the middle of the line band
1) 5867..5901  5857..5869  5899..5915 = 7.41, 11.7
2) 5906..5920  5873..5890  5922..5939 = 0.16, 11.4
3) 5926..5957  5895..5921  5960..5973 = -2.87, 11.6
